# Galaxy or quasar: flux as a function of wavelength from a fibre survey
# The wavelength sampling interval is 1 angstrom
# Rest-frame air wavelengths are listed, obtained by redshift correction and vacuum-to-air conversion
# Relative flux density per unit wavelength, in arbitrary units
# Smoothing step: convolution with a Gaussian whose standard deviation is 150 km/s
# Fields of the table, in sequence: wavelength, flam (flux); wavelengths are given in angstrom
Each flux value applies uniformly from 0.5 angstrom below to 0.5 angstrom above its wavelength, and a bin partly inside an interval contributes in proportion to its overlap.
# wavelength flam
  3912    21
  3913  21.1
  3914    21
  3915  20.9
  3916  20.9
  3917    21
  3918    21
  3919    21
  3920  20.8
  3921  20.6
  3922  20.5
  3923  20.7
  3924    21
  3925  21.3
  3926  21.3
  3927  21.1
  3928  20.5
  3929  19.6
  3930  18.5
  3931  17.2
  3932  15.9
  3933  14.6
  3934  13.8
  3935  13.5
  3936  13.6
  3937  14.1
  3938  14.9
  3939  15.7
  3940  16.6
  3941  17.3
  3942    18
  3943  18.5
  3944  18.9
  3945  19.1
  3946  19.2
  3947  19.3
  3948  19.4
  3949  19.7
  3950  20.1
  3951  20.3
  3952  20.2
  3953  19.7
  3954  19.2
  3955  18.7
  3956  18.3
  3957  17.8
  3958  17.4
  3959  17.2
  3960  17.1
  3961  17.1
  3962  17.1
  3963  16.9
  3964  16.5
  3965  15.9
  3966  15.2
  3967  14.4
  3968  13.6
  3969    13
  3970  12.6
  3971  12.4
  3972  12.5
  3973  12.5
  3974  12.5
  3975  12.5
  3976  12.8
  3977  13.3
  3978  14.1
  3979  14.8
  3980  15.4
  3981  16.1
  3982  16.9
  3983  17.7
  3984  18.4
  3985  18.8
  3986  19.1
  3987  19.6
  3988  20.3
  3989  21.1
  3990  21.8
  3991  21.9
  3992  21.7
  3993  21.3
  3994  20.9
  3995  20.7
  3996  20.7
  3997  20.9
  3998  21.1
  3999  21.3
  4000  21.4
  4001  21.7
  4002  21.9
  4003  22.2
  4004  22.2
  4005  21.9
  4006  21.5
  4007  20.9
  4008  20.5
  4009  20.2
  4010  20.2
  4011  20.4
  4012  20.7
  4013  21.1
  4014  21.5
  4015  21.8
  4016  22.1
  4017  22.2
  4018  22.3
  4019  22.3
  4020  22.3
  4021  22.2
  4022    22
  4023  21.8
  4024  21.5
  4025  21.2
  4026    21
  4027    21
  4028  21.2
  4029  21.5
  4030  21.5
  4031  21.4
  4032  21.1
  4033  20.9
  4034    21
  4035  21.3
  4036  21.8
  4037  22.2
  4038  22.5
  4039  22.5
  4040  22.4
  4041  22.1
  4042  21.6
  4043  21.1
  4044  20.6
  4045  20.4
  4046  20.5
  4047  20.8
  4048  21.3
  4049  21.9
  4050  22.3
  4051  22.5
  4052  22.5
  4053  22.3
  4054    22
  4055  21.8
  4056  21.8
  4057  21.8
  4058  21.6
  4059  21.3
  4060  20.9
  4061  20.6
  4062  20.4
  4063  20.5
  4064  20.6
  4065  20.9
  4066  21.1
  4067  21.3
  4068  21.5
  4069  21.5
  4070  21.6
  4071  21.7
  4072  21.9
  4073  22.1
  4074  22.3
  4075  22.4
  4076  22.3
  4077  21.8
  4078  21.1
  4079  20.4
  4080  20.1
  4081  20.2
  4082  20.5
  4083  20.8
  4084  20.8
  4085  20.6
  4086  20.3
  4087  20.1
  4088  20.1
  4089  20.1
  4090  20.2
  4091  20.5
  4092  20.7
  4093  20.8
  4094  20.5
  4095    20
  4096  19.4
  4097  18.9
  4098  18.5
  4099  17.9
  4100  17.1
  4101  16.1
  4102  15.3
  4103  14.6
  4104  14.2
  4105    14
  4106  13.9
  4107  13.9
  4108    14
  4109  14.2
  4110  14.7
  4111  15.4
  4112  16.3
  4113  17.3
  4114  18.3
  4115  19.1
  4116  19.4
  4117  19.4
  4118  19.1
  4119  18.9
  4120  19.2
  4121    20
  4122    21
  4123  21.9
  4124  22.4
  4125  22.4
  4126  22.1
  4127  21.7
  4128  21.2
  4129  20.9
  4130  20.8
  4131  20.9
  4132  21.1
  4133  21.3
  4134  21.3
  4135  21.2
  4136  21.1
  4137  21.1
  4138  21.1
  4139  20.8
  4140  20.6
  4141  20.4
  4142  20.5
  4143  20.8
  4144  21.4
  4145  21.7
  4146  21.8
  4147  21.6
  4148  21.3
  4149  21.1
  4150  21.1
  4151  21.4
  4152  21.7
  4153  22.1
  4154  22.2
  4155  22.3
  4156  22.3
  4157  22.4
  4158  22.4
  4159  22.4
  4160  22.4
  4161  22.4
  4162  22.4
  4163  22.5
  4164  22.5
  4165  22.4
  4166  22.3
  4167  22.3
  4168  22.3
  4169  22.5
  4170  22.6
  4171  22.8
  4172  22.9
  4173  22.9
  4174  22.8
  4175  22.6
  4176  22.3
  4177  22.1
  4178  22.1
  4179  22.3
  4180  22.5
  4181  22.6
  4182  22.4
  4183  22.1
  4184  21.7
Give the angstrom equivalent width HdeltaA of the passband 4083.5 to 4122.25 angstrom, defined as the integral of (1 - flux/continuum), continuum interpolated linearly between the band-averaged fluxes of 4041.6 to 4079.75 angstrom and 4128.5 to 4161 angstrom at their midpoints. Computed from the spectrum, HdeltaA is 6.1 angstrom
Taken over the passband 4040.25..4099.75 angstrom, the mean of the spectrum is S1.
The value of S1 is 21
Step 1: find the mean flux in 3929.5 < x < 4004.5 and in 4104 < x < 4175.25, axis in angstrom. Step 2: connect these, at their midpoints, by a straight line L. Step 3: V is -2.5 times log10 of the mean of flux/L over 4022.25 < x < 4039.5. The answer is -0.15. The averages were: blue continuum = 17.6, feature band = 21.5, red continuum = 20.6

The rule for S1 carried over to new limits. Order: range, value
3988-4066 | 21.4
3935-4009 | 17.9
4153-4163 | 22.4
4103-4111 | 14.2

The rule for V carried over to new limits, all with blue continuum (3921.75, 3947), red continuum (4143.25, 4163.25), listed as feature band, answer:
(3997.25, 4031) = -0.115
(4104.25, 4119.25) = 0.273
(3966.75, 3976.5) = 0.397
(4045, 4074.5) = -0.068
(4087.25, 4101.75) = 0.083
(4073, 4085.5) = -0.032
